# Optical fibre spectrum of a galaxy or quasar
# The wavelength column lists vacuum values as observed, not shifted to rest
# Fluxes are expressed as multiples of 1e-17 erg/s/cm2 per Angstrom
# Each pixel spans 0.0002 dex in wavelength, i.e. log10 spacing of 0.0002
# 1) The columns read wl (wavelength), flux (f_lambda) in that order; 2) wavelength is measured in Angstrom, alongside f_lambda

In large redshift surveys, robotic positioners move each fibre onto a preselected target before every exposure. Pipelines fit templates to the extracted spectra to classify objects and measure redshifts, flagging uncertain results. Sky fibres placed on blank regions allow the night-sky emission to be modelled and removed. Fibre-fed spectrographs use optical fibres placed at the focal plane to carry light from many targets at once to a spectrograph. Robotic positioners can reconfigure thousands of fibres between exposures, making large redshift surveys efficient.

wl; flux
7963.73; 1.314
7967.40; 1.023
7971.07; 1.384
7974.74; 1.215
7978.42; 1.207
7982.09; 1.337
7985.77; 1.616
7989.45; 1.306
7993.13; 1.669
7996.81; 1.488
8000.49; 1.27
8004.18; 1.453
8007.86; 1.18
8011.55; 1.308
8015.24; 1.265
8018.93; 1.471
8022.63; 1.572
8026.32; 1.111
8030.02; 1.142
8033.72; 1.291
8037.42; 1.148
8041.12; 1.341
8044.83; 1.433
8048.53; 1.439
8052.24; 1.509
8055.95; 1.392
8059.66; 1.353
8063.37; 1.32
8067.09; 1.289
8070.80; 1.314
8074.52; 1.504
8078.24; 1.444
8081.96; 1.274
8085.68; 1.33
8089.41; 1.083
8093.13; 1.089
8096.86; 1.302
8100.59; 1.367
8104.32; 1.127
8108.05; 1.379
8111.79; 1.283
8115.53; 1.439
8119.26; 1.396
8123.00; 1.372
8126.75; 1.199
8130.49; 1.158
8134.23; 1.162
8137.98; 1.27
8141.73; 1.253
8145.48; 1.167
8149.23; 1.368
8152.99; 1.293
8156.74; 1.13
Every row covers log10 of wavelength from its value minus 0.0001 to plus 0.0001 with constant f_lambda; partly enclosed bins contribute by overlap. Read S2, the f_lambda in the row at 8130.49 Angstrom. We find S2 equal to 1.158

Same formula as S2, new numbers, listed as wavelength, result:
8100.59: 1.367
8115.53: 1.439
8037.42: 1.148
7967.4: 1.023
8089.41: 1.083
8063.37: 1.32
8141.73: 1.253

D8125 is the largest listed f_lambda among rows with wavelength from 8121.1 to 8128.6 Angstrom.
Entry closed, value 1.372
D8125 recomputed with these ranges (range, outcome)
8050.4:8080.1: 1.509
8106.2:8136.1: 1.439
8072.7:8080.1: 1.504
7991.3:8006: 1.669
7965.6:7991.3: 1.616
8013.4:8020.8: 1.471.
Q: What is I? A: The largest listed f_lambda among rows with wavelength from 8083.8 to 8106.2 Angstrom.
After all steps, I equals 1.367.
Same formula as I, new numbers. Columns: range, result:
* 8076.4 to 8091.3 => 1.444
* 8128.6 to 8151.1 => 1.368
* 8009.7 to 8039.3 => 1.572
